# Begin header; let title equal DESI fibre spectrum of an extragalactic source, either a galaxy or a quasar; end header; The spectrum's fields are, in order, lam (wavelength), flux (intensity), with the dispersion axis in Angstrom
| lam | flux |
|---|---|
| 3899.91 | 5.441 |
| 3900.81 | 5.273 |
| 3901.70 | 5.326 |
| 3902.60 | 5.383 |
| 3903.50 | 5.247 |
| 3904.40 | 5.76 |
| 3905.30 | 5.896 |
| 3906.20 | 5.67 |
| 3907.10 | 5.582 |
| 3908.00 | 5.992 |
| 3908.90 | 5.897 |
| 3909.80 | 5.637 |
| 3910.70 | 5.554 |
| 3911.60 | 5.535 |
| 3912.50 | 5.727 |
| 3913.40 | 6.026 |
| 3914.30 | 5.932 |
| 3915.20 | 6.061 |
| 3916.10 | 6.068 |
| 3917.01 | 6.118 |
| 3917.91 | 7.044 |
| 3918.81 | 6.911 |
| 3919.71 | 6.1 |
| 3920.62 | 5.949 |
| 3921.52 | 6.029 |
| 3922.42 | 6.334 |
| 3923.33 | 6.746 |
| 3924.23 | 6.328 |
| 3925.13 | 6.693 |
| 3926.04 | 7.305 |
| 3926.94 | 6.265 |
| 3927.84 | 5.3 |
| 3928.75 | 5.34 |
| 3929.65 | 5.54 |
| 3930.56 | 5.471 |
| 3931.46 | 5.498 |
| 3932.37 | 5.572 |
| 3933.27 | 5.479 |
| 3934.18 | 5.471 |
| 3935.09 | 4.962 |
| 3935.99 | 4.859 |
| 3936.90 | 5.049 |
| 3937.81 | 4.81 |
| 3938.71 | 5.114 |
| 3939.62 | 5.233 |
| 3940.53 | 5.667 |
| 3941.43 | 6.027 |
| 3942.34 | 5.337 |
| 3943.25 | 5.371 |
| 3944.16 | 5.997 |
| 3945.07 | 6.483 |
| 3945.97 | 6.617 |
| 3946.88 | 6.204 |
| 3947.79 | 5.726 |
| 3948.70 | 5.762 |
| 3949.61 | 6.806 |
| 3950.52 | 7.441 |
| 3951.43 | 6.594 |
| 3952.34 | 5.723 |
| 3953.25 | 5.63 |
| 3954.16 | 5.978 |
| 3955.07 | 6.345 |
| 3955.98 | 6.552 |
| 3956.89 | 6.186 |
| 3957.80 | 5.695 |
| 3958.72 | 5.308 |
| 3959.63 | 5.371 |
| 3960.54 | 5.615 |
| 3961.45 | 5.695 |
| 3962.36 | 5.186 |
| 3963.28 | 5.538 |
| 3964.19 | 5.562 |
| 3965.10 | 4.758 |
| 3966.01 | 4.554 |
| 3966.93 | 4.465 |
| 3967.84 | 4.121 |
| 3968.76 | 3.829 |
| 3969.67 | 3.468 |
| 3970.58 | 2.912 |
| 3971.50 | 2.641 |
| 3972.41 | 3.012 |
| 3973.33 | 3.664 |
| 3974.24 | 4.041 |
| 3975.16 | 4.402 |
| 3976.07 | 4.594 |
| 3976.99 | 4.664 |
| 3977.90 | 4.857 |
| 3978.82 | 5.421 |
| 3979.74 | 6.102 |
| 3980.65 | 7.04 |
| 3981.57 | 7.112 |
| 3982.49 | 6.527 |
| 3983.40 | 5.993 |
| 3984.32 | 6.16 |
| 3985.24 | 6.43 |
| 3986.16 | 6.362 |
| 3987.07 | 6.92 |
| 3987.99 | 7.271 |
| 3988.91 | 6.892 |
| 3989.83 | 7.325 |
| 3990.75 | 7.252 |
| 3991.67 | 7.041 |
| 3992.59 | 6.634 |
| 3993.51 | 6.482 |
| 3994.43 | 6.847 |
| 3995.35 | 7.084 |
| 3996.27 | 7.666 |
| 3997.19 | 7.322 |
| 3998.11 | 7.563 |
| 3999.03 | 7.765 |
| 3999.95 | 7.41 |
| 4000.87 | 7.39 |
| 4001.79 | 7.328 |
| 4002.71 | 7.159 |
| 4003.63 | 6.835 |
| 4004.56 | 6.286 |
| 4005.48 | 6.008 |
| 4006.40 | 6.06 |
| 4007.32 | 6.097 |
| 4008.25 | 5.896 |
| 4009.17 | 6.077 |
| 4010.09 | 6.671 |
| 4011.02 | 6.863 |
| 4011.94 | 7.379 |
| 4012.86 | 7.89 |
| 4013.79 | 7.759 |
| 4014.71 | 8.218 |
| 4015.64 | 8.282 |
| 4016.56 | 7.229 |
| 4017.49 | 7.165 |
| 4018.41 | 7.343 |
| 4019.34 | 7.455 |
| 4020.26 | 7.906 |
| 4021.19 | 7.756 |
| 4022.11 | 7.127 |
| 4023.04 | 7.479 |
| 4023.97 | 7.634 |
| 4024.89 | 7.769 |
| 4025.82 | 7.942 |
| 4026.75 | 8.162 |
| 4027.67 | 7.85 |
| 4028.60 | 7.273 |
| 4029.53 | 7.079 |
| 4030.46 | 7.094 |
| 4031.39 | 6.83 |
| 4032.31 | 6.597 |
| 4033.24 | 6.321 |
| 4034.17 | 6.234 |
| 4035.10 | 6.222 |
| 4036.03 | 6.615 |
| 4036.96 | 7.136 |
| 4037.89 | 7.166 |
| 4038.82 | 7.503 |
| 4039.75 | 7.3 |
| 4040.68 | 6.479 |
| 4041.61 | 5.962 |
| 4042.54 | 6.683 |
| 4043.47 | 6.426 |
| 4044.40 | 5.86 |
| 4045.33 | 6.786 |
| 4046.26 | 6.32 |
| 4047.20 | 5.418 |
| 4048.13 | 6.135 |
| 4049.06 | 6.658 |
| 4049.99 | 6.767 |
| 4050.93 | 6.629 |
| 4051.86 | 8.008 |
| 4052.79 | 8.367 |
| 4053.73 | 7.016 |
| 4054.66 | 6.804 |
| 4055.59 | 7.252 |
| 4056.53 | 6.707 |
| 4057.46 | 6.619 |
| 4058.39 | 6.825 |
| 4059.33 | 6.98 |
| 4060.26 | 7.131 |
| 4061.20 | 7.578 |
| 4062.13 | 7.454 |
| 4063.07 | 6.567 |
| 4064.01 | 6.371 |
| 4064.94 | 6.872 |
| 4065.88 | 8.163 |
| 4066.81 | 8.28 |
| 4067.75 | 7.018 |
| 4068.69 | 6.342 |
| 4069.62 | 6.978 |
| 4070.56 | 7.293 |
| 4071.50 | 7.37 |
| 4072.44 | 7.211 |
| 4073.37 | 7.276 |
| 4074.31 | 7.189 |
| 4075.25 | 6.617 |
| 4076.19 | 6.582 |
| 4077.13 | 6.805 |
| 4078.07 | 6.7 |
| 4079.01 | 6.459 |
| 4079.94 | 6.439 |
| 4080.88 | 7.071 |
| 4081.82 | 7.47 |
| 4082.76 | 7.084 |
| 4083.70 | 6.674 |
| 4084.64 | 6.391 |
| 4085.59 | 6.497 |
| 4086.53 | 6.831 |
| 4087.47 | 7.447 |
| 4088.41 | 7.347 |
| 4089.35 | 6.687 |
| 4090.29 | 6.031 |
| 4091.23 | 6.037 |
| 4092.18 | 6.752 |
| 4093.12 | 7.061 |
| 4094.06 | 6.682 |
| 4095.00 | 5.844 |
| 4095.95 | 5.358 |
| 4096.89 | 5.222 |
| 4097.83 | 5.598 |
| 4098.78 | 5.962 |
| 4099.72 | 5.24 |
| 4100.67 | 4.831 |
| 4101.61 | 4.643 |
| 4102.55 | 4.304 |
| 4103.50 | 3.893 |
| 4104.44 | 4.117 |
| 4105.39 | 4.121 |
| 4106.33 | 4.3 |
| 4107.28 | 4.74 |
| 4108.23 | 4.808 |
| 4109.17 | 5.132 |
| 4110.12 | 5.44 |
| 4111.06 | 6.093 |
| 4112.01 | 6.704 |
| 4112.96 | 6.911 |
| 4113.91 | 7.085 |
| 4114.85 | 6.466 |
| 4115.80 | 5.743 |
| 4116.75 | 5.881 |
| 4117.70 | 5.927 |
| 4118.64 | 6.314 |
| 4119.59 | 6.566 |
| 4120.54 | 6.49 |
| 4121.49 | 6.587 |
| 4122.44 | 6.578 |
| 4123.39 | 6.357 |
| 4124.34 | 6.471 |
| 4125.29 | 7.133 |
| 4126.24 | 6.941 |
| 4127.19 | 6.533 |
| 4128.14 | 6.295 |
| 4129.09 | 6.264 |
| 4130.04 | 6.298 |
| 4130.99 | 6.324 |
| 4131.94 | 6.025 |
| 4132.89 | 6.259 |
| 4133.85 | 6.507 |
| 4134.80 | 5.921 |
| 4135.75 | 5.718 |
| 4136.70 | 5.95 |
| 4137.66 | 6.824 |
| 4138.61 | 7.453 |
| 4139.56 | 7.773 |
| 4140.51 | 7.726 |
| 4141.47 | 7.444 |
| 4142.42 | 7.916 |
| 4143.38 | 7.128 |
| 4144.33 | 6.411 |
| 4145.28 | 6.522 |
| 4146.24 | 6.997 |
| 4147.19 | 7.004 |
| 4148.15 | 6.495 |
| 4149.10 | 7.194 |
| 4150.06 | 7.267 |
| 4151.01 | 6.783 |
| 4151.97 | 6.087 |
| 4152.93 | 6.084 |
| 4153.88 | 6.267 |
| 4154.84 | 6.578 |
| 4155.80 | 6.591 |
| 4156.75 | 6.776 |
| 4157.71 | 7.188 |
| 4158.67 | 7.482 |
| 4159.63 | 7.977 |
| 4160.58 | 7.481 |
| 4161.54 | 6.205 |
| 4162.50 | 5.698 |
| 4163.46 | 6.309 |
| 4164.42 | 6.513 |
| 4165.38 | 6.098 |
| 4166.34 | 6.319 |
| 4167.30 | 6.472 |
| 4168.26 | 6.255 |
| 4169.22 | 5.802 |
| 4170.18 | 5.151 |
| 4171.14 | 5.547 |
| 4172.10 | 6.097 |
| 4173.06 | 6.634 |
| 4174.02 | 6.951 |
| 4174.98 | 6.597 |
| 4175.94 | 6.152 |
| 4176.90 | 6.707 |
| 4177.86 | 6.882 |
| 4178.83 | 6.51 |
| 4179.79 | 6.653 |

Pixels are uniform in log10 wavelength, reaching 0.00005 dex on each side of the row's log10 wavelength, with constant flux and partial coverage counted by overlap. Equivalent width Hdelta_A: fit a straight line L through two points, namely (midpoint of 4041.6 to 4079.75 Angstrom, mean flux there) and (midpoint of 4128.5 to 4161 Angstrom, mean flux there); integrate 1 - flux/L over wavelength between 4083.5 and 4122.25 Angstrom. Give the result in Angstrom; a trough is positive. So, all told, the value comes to 5.5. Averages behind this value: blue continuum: 6.9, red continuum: 6.78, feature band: 5.87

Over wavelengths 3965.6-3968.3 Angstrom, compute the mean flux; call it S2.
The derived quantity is 4.37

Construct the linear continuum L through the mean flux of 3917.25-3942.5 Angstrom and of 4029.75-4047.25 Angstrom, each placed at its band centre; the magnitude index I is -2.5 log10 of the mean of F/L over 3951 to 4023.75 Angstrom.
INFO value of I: 0.009 mag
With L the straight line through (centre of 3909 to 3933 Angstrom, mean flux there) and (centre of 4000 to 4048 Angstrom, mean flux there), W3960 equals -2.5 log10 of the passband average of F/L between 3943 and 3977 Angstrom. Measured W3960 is 0.216 mag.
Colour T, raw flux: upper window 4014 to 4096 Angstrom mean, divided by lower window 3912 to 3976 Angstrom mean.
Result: 1.26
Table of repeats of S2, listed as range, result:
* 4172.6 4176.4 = 6.59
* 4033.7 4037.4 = 6.54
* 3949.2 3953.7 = 6.44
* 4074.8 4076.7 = 6.59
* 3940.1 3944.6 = 5.68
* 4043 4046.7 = 6.36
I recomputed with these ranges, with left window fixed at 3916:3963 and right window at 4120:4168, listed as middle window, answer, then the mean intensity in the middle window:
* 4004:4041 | -0.15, 7.1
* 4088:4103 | 0.11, 5.85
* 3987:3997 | -0.16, 7.04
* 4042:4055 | -0.07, 6.7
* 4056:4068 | -0.12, 7.12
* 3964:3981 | 0.34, 4.39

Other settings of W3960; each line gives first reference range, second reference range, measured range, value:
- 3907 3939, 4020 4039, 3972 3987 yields 0.205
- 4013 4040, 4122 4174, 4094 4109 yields 0.361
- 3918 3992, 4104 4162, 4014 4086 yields -0.159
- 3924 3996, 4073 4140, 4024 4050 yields -0.150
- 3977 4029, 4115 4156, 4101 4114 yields 0.292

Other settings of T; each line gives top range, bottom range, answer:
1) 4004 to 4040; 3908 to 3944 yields 1.23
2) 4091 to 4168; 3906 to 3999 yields 1.08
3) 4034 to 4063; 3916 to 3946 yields 1.17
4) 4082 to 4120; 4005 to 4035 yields 0.82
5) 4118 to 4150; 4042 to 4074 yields 0.96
